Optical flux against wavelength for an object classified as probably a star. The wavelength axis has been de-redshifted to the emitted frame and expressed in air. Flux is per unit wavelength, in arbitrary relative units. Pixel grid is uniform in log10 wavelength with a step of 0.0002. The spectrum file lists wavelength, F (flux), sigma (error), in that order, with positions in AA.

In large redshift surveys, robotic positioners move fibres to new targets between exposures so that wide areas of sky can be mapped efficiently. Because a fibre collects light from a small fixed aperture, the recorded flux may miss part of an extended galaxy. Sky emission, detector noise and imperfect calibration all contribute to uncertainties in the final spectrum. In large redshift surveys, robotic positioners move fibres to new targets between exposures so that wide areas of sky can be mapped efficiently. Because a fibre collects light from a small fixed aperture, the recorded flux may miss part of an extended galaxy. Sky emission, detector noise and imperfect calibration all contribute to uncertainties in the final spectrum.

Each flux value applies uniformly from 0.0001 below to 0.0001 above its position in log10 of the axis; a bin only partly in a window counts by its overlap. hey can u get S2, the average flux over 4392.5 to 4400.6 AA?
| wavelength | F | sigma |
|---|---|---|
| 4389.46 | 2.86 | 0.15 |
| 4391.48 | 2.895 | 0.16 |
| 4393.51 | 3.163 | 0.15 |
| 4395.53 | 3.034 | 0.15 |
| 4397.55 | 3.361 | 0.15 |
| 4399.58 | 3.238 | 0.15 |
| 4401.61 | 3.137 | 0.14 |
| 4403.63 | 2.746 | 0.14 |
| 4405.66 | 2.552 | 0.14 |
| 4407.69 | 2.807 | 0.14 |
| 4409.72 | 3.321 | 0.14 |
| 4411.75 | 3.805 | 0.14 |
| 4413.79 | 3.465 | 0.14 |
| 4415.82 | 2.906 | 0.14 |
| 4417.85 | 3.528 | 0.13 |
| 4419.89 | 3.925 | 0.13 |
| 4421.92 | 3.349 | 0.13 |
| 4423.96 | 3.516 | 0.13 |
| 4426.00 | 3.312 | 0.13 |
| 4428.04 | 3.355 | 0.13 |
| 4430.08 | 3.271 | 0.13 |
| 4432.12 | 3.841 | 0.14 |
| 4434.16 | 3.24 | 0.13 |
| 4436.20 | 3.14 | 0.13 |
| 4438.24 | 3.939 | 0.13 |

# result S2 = 3.2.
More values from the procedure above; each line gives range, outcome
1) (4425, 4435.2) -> 3.4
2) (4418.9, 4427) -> 3.52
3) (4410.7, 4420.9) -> 3.52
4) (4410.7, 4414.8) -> 3.63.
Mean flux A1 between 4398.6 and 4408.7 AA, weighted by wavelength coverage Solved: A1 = 2.9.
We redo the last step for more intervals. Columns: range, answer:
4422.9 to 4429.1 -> 3.39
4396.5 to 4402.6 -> 3.24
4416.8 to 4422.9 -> 3.6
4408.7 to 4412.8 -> 3.56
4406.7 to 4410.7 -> 3.06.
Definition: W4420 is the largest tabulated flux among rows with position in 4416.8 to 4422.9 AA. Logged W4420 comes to 3.925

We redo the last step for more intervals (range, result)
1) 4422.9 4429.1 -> 3.516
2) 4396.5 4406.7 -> 3.361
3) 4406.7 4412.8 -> 3.805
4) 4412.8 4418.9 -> 3.528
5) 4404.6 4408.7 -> 2.807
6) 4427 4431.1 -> 3.355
